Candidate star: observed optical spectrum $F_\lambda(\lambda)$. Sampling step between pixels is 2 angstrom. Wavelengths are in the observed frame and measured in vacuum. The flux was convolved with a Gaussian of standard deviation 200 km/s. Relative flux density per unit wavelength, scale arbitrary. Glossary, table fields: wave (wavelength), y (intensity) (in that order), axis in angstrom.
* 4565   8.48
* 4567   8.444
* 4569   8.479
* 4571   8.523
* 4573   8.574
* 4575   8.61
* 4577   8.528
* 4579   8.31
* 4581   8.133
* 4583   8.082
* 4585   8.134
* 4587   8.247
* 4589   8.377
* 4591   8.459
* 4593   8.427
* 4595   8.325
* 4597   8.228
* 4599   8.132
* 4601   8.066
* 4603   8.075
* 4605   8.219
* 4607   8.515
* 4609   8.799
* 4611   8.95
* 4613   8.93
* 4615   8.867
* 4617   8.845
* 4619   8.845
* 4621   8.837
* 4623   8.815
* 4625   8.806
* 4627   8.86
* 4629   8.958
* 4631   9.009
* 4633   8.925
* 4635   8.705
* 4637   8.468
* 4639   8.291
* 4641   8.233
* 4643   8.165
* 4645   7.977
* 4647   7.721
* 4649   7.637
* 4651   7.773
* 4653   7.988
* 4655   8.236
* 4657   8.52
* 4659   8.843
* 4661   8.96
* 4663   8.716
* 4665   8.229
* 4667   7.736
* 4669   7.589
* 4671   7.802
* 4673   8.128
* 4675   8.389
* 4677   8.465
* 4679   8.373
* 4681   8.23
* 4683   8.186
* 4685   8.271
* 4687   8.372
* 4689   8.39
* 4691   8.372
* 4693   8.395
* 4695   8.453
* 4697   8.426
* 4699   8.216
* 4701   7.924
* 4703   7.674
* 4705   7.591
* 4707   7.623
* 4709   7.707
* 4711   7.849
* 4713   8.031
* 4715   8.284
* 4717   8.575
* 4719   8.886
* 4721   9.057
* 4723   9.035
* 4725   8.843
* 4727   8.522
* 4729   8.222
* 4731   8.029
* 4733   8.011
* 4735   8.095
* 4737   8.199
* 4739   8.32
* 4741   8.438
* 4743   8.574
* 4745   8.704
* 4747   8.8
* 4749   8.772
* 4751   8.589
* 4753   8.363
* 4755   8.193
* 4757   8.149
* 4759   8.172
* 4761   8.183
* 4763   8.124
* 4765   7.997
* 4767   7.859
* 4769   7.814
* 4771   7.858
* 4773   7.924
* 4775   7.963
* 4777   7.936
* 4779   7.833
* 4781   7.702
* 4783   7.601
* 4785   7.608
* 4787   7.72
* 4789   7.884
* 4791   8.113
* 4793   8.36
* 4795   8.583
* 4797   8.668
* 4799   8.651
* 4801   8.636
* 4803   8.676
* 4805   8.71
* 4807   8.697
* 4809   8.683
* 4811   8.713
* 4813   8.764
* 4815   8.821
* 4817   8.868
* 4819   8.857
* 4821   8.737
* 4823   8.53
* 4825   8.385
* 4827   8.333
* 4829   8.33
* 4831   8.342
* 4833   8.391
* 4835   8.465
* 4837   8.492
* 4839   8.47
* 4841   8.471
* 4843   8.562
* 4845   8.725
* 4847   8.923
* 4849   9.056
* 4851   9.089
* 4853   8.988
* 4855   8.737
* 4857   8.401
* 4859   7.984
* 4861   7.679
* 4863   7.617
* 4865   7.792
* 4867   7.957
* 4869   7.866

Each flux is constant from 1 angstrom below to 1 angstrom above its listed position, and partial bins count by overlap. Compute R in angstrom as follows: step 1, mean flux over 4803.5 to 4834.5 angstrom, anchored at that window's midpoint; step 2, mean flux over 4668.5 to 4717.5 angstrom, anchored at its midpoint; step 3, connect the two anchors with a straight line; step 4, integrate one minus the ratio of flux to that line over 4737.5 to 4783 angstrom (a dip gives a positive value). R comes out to 1.11 angstrom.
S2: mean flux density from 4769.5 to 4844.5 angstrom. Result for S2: 8.36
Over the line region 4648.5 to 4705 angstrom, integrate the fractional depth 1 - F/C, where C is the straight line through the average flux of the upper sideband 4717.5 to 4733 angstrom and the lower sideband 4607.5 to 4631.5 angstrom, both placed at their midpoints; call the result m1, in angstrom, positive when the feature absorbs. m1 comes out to 3.3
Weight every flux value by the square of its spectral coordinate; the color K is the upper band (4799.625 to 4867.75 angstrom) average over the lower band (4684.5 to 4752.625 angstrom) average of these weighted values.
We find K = 1.1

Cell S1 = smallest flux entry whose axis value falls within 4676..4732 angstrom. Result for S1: 7.591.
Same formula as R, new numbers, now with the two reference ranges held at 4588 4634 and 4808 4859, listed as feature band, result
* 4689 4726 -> 1.49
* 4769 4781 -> 1.04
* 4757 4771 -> 0.98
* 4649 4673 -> 1.21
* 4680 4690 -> 0.39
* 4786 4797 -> 0.57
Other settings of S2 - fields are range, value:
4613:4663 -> 8.52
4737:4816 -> 8.28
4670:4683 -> 8.23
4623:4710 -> 8.27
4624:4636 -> 8.88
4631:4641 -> 8.6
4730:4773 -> 8.24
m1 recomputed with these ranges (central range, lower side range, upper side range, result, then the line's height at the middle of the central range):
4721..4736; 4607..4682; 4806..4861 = 0.14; 8.52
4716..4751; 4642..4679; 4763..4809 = -1.66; 8.15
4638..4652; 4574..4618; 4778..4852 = 0.77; 8.43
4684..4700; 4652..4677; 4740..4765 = -0.10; 8.31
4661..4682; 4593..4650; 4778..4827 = 0.68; 8.48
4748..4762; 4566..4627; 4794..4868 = 0.29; 8.52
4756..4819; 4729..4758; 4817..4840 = 1.45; 8.44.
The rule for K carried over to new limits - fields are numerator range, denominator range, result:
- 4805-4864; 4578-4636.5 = 1.10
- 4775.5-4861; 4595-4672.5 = 1.09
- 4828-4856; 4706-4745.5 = 1.09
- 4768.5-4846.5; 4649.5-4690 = 1.07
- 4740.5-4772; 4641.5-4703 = 1.05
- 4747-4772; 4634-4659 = 1.05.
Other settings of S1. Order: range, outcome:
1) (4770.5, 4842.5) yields 7.601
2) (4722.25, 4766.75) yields 7.997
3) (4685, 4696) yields 8.271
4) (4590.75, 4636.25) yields 8.066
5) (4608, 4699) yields 7.589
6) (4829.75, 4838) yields 8.342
